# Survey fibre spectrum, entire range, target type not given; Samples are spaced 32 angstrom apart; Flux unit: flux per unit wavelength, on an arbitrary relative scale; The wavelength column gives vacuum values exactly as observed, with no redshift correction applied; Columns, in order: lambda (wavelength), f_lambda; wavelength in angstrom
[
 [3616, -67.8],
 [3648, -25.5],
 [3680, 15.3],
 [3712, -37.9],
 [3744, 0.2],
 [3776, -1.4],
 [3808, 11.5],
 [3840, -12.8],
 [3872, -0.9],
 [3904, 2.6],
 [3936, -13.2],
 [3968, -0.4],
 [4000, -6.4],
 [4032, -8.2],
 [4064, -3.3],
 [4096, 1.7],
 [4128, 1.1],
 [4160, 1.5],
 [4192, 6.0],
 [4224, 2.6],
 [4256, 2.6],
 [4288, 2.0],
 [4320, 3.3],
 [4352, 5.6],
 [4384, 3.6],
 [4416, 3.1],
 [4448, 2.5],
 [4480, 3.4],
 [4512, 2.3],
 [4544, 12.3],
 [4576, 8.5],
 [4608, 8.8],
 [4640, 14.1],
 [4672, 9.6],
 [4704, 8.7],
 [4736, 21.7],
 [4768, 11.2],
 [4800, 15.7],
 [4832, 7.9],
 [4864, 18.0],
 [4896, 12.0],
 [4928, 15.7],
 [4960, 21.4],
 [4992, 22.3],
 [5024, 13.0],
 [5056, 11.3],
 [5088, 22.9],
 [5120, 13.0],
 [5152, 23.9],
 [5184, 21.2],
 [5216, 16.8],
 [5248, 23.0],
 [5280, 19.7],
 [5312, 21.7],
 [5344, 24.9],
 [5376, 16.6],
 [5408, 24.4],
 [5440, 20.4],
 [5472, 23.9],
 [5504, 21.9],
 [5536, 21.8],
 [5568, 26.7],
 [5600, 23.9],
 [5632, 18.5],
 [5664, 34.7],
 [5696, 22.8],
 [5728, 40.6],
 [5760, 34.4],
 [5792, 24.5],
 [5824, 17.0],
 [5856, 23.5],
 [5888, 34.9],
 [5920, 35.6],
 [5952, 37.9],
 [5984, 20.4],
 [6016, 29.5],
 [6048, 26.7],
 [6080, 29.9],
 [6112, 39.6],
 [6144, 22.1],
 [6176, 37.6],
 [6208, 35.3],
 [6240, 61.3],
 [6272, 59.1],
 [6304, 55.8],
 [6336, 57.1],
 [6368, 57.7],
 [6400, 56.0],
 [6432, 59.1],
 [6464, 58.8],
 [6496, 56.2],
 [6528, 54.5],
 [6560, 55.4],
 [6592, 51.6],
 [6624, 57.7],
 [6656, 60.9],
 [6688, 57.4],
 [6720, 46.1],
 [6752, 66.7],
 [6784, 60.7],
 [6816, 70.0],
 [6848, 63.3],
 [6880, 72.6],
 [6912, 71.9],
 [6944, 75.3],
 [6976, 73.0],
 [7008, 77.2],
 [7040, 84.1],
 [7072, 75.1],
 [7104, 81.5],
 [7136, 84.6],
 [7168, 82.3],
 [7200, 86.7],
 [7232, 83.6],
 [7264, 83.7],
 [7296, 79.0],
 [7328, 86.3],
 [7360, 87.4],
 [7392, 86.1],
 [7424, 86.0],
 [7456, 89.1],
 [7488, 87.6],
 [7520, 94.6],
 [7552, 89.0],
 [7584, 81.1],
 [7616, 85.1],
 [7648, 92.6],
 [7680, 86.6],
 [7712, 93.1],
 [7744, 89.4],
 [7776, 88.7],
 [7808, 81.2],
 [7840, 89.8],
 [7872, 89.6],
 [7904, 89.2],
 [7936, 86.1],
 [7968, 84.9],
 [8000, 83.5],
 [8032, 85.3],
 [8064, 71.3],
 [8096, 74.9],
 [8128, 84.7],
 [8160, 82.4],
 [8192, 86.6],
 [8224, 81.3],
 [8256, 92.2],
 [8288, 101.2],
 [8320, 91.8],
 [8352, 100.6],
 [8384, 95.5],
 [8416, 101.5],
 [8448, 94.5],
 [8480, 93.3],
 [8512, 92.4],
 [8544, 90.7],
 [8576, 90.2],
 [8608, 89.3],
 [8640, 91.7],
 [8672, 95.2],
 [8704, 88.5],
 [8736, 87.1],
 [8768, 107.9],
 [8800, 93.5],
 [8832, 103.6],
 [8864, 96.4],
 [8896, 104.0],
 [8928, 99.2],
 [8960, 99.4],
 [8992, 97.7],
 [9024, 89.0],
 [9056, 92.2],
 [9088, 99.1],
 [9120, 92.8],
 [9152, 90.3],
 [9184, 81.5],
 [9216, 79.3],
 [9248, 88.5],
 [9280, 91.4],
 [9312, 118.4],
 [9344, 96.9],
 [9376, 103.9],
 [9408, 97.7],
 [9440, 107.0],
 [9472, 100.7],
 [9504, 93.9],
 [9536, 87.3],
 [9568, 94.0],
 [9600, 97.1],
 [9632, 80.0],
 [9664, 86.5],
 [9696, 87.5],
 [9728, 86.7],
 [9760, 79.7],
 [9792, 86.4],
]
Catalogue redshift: 0.561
